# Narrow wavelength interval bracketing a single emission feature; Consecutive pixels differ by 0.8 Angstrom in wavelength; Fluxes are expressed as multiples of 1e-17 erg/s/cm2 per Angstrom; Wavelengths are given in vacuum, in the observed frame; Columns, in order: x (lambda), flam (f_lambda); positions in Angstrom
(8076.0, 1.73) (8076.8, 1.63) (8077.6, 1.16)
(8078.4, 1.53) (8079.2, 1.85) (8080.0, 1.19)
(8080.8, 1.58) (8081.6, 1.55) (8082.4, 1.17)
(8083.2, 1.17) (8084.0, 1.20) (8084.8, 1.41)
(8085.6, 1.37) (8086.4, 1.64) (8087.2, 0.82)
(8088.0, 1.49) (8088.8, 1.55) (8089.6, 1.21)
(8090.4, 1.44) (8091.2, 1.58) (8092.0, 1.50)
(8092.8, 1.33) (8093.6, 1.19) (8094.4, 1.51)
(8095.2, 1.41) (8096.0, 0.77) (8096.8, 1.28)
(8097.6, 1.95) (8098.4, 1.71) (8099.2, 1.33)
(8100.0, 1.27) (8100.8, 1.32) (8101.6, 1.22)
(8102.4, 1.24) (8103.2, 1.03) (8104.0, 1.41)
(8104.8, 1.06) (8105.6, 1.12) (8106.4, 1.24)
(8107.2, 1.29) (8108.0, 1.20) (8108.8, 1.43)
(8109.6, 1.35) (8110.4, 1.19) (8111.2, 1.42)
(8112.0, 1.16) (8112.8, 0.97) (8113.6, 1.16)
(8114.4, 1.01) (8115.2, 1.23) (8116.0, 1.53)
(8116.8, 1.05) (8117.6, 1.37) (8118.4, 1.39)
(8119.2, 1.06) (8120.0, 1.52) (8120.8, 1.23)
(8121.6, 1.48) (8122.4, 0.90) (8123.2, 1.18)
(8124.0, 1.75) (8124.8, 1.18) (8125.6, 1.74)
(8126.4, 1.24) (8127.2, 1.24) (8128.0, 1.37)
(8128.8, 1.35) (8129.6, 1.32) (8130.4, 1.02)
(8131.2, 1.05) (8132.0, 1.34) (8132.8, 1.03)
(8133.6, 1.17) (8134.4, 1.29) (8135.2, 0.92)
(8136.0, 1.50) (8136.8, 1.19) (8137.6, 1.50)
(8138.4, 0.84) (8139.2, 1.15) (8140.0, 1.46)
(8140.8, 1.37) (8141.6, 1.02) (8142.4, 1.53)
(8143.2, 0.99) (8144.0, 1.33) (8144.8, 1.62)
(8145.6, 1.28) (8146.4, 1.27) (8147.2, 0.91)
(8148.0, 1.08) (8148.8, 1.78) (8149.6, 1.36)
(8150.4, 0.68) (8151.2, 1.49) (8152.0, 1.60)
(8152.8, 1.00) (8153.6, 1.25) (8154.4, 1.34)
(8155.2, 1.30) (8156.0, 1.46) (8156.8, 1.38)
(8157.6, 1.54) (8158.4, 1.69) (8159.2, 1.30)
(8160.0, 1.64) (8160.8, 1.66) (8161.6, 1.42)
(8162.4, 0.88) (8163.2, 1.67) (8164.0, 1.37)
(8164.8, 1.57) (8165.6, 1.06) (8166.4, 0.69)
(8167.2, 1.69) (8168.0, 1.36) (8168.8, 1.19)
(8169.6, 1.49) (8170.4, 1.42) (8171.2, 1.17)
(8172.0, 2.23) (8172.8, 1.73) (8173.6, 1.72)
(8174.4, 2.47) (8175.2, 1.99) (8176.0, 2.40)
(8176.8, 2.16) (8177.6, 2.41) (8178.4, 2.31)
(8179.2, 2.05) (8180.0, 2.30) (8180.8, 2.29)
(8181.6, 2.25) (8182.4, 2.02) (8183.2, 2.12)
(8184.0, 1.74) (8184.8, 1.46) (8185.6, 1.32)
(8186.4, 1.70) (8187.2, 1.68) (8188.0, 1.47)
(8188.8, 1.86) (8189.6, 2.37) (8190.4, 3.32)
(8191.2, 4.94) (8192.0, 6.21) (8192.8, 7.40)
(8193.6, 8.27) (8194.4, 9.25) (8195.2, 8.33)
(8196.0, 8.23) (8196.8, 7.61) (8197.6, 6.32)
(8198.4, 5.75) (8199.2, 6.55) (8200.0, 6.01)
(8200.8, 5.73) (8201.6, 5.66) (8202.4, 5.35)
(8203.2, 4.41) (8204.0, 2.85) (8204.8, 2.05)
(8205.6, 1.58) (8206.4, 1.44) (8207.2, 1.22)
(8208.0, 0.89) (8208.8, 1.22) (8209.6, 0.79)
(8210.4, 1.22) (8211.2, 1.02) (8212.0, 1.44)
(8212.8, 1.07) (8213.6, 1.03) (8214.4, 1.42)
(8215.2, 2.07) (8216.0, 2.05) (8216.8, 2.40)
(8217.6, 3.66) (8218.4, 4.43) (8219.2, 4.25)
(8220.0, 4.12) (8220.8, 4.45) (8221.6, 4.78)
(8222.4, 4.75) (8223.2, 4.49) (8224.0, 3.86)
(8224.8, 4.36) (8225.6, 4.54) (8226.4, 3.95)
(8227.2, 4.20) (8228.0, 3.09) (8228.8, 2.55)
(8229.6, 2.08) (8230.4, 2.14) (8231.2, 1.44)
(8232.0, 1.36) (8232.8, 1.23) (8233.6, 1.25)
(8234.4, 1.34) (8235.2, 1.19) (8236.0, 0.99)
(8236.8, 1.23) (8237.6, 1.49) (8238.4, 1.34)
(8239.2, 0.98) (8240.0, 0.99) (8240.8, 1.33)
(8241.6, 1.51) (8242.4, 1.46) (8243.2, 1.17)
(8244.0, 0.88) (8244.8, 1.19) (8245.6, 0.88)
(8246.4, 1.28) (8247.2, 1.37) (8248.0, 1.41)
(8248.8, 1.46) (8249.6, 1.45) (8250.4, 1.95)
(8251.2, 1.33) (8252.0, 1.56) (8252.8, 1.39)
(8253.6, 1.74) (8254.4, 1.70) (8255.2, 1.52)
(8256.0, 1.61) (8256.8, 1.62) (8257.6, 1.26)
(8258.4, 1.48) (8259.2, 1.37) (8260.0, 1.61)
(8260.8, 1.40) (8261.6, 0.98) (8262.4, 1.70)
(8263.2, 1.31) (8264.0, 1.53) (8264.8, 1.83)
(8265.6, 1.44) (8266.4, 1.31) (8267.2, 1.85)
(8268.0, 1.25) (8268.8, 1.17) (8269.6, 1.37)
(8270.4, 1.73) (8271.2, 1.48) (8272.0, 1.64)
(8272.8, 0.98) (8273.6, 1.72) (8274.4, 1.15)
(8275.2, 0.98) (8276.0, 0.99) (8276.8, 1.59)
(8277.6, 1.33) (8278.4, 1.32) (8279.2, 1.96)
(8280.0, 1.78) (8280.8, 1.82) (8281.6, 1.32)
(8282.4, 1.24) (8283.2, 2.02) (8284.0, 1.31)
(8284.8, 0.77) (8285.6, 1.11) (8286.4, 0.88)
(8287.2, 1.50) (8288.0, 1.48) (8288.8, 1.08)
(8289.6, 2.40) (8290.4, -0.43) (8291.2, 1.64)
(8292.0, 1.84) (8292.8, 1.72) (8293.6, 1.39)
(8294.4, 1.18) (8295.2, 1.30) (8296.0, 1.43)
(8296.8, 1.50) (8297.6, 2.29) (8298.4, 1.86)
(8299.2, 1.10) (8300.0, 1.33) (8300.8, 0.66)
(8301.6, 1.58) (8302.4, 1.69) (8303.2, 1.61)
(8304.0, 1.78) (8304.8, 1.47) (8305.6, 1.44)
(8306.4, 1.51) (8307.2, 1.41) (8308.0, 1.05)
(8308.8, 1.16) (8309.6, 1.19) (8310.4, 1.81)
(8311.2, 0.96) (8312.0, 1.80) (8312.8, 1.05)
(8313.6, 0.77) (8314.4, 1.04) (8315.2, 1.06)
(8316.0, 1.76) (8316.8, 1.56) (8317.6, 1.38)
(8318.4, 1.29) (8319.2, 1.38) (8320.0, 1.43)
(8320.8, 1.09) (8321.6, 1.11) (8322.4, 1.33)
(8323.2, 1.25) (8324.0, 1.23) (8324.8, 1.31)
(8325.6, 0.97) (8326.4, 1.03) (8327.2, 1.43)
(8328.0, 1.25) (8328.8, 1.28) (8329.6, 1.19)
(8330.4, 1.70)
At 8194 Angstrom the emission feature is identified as H-alpha 6563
